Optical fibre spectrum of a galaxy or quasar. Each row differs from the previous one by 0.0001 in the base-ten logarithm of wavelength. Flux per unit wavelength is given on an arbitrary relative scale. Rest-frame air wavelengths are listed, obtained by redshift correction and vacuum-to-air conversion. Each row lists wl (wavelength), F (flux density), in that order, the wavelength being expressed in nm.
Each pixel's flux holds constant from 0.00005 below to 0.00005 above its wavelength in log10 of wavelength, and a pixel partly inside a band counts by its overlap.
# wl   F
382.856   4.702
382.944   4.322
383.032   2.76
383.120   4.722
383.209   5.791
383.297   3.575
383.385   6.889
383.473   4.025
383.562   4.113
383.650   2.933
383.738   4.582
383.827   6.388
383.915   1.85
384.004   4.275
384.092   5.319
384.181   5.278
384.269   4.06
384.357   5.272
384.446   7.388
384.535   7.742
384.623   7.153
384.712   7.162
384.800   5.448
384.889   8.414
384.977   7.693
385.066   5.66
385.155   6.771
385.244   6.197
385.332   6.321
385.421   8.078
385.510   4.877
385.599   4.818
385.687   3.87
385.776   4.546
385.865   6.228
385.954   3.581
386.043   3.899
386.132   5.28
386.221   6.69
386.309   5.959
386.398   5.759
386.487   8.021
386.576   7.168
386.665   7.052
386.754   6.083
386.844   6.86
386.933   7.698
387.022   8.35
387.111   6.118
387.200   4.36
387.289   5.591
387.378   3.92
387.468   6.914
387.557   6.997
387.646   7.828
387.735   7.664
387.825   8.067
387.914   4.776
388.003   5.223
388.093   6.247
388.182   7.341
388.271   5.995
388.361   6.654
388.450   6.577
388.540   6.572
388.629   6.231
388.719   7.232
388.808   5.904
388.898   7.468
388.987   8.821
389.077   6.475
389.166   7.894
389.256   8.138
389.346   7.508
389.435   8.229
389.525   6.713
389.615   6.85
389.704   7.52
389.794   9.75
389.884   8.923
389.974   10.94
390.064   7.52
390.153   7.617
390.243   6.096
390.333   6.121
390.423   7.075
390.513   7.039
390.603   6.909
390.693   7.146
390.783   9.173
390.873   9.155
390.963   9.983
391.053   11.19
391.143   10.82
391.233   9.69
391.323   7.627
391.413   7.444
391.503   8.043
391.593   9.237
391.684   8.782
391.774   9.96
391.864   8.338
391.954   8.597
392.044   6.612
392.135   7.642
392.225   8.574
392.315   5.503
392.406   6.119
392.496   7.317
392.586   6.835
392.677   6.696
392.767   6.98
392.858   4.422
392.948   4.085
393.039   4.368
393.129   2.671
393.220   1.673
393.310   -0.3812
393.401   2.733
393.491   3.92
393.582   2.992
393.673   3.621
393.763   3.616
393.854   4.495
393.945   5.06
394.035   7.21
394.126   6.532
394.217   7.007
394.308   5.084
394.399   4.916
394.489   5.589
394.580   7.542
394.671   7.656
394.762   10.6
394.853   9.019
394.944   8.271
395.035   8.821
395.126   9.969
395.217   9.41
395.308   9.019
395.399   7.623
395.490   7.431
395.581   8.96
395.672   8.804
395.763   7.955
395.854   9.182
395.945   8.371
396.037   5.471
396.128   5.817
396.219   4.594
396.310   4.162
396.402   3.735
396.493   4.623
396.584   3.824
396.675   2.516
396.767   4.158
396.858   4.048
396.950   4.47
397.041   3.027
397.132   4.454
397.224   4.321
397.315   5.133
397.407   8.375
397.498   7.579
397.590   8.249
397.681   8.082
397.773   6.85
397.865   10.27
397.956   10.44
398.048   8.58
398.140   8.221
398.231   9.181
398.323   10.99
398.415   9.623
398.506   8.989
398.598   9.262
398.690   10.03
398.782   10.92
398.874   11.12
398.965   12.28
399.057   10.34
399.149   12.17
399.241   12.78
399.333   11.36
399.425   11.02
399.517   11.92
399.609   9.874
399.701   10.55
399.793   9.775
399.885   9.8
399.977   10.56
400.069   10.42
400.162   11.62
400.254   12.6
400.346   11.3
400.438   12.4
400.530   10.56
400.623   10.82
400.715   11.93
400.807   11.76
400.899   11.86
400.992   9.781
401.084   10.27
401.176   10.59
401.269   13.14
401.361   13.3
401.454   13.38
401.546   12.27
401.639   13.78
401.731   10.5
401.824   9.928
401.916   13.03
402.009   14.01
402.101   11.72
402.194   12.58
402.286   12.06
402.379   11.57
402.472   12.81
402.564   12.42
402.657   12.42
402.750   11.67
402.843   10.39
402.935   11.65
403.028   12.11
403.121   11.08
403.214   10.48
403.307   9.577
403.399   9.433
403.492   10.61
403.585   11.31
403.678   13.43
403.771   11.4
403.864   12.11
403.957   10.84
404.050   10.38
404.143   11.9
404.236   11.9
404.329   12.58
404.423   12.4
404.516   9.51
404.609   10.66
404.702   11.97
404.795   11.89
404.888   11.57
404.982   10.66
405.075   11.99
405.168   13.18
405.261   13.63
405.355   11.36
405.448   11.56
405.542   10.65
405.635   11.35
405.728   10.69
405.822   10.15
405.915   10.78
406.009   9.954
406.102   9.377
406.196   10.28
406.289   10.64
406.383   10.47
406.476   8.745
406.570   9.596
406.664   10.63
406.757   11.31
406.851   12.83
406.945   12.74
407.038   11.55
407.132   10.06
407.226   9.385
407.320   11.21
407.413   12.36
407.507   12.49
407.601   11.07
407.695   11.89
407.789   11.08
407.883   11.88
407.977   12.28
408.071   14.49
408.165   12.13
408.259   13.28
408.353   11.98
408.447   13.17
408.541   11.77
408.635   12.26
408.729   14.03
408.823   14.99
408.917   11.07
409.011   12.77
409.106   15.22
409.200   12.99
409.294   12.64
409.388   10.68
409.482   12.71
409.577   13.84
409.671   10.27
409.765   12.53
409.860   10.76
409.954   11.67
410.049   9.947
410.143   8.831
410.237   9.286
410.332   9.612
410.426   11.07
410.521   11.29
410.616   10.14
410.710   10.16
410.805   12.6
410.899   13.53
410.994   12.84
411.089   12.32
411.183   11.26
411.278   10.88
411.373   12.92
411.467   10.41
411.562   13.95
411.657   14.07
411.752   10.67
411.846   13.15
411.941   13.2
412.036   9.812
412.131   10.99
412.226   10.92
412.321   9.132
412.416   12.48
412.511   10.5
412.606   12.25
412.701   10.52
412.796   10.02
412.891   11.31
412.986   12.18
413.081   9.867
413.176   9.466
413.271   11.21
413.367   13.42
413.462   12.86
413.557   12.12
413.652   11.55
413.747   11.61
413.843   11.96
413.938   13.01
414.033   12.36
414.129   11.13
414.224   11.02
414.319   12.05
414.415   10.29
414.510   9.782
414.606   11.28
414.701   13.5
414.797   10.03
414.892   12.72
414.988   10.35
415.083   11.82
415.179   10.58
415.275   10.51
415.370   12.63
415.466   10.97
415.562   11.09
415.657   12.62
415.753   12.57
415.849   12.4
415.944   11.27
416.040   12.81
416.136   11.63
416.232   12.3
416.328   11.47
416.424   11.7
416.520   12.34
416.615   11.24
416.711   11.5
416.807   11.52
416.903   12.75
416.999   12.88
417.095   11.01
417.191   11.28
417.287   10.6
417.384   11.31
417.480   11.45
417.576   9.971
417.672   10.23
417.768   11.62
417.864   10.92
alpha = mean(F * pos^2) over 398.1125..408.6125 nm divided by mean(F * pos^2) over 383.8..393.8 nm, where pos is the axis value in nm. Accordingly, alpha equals 1.86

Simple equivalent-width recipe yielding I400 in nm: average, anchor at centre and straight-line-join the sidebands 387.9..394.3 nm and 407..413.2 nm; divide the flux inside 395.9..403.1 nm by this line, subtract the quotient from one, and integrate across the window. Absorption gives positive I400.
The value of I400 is -0.46 nm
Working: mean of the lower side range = 6.81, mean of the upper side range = 11.7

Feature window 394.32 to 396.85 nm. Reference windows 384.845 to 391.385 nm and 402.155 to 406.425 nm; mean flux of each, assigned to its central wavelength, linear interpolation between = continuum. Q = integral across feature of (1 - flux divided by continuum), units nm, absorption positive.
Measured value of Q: 0.58 nm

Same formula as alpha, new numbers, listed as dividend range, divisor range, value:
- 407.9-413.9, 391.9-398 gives 2.07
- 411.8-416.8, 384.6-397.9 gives 1.94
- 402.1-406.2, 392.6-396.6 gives 1.98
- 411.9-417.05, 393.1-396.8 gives 2.13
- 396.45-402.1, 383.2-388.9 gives 1.74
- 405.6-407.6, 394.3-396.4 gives 1.51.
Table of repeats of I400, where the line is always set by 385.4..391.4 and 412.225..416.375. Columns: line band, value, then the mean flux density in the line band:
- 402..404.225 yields -0.46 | 11.5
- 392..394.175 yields 0.79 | 4.97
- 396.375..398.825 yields 0.45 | 7.06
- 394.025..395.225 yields 0.07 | 7.64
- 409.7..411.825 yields -0.10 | 11.4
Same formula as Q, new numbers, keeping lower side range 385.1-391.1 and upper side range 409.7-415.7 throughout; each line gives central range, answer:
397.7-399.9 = -0.35 nm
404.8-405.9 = -0.16 nm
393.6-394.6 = 0.32 nm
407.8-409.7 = -0.36 nm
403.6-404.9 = -0.23 nm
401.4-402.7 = -0.40 nm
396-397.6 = 0.69 nm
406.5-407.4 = -0.06 nm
